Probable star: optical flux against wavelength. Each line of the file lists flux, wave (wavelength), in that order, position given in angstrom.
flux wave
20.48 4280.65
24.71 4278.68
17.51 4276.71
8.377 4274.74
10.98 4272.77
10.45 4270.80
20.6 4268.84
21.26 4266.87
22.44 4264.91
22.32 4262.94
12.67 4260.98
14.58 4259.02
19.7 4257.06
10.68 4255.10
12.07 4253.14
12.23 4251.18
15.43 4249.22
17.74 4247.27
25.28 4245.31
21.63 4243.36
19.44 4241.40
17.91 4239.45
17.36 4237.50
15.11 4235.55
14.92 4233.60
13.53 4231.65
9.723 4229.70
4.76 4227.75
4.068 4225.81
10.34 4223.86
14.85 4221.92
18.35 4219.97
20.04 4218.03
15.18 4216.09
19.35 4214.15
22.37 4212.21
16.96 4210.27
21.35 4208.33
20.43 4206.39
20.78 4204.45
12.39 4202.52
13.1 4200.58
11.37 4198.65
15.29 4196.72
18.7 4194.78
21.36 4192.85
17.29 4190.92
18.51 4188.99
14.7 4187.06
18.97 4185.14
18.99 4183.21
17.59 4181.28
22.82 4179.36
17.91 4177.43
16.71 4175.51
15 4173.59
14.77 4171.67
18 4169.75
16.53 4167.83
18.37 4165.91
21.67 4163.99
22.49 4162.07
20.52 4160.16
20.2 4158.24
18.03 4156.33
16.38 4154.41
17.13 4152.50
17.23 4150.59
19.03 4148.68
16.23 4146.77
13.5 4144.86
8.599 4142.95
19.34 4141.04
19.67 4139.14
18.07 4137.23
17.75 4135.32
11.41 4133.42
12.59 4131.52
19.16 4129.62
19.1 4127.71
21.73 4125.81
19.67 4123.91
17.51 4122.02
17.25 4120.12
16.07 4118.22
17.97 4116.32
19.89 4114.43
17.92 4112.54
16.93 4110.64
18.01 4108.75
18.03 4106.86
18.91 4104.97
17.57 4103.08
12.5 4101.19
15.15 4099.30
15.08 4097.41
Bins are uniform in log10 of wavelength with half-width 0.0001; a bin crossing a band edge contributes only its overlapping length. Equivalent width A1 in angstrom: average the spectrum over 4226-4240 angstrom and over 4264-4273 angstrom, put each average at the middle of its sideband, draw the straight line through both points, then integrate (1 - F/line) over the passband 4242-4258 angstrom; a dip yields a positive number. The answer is -2.1 angstrom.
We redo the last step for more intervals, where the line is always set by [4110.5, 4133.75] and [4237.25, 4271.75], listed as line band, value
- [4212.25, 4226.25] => 1.6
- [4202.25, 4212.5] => -1.0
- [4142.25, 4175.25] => 0.5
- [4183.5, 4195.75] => -0.5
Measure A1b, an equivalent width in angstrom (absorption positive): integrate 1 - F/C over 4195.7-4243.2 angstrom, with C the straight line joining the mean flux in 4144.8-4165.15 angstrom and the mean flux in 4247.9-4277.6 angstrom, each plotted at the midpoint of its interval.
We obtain 3.5 angstrom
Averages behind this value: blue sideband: 18.6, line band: 15.5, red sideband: 15.4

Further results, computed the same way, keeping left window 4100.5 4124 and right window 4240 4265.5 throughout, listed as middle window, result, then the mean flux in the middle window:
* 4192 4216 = -0.4 angstrom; 17.7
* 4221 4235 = 5.6 angstrom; 10.4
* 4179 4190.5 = -0.6 angstrom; 18.3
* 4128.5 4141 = 0.6 angstrom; 16.7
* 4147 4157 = 0.0 angstrom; 17.4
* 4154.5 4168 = -1.7 angstrom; 19.7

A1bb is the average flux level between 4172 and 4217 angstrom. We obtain 17.7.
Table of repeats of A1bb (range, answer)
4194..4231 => 15.2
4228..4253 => 16.2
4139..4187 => 17.7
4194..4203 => 14.2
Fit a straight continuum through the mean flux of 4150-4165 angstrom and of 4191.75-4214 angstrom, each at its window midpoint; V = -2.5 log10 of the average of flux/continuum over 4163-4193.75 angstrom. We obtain 0.027 mag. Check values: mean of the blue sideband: 19.3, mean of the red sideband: 17.7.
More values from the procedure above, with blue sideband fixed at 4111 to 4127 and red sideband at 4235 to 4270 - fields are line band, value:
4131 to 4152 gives 0.157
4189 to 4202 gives 0.114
